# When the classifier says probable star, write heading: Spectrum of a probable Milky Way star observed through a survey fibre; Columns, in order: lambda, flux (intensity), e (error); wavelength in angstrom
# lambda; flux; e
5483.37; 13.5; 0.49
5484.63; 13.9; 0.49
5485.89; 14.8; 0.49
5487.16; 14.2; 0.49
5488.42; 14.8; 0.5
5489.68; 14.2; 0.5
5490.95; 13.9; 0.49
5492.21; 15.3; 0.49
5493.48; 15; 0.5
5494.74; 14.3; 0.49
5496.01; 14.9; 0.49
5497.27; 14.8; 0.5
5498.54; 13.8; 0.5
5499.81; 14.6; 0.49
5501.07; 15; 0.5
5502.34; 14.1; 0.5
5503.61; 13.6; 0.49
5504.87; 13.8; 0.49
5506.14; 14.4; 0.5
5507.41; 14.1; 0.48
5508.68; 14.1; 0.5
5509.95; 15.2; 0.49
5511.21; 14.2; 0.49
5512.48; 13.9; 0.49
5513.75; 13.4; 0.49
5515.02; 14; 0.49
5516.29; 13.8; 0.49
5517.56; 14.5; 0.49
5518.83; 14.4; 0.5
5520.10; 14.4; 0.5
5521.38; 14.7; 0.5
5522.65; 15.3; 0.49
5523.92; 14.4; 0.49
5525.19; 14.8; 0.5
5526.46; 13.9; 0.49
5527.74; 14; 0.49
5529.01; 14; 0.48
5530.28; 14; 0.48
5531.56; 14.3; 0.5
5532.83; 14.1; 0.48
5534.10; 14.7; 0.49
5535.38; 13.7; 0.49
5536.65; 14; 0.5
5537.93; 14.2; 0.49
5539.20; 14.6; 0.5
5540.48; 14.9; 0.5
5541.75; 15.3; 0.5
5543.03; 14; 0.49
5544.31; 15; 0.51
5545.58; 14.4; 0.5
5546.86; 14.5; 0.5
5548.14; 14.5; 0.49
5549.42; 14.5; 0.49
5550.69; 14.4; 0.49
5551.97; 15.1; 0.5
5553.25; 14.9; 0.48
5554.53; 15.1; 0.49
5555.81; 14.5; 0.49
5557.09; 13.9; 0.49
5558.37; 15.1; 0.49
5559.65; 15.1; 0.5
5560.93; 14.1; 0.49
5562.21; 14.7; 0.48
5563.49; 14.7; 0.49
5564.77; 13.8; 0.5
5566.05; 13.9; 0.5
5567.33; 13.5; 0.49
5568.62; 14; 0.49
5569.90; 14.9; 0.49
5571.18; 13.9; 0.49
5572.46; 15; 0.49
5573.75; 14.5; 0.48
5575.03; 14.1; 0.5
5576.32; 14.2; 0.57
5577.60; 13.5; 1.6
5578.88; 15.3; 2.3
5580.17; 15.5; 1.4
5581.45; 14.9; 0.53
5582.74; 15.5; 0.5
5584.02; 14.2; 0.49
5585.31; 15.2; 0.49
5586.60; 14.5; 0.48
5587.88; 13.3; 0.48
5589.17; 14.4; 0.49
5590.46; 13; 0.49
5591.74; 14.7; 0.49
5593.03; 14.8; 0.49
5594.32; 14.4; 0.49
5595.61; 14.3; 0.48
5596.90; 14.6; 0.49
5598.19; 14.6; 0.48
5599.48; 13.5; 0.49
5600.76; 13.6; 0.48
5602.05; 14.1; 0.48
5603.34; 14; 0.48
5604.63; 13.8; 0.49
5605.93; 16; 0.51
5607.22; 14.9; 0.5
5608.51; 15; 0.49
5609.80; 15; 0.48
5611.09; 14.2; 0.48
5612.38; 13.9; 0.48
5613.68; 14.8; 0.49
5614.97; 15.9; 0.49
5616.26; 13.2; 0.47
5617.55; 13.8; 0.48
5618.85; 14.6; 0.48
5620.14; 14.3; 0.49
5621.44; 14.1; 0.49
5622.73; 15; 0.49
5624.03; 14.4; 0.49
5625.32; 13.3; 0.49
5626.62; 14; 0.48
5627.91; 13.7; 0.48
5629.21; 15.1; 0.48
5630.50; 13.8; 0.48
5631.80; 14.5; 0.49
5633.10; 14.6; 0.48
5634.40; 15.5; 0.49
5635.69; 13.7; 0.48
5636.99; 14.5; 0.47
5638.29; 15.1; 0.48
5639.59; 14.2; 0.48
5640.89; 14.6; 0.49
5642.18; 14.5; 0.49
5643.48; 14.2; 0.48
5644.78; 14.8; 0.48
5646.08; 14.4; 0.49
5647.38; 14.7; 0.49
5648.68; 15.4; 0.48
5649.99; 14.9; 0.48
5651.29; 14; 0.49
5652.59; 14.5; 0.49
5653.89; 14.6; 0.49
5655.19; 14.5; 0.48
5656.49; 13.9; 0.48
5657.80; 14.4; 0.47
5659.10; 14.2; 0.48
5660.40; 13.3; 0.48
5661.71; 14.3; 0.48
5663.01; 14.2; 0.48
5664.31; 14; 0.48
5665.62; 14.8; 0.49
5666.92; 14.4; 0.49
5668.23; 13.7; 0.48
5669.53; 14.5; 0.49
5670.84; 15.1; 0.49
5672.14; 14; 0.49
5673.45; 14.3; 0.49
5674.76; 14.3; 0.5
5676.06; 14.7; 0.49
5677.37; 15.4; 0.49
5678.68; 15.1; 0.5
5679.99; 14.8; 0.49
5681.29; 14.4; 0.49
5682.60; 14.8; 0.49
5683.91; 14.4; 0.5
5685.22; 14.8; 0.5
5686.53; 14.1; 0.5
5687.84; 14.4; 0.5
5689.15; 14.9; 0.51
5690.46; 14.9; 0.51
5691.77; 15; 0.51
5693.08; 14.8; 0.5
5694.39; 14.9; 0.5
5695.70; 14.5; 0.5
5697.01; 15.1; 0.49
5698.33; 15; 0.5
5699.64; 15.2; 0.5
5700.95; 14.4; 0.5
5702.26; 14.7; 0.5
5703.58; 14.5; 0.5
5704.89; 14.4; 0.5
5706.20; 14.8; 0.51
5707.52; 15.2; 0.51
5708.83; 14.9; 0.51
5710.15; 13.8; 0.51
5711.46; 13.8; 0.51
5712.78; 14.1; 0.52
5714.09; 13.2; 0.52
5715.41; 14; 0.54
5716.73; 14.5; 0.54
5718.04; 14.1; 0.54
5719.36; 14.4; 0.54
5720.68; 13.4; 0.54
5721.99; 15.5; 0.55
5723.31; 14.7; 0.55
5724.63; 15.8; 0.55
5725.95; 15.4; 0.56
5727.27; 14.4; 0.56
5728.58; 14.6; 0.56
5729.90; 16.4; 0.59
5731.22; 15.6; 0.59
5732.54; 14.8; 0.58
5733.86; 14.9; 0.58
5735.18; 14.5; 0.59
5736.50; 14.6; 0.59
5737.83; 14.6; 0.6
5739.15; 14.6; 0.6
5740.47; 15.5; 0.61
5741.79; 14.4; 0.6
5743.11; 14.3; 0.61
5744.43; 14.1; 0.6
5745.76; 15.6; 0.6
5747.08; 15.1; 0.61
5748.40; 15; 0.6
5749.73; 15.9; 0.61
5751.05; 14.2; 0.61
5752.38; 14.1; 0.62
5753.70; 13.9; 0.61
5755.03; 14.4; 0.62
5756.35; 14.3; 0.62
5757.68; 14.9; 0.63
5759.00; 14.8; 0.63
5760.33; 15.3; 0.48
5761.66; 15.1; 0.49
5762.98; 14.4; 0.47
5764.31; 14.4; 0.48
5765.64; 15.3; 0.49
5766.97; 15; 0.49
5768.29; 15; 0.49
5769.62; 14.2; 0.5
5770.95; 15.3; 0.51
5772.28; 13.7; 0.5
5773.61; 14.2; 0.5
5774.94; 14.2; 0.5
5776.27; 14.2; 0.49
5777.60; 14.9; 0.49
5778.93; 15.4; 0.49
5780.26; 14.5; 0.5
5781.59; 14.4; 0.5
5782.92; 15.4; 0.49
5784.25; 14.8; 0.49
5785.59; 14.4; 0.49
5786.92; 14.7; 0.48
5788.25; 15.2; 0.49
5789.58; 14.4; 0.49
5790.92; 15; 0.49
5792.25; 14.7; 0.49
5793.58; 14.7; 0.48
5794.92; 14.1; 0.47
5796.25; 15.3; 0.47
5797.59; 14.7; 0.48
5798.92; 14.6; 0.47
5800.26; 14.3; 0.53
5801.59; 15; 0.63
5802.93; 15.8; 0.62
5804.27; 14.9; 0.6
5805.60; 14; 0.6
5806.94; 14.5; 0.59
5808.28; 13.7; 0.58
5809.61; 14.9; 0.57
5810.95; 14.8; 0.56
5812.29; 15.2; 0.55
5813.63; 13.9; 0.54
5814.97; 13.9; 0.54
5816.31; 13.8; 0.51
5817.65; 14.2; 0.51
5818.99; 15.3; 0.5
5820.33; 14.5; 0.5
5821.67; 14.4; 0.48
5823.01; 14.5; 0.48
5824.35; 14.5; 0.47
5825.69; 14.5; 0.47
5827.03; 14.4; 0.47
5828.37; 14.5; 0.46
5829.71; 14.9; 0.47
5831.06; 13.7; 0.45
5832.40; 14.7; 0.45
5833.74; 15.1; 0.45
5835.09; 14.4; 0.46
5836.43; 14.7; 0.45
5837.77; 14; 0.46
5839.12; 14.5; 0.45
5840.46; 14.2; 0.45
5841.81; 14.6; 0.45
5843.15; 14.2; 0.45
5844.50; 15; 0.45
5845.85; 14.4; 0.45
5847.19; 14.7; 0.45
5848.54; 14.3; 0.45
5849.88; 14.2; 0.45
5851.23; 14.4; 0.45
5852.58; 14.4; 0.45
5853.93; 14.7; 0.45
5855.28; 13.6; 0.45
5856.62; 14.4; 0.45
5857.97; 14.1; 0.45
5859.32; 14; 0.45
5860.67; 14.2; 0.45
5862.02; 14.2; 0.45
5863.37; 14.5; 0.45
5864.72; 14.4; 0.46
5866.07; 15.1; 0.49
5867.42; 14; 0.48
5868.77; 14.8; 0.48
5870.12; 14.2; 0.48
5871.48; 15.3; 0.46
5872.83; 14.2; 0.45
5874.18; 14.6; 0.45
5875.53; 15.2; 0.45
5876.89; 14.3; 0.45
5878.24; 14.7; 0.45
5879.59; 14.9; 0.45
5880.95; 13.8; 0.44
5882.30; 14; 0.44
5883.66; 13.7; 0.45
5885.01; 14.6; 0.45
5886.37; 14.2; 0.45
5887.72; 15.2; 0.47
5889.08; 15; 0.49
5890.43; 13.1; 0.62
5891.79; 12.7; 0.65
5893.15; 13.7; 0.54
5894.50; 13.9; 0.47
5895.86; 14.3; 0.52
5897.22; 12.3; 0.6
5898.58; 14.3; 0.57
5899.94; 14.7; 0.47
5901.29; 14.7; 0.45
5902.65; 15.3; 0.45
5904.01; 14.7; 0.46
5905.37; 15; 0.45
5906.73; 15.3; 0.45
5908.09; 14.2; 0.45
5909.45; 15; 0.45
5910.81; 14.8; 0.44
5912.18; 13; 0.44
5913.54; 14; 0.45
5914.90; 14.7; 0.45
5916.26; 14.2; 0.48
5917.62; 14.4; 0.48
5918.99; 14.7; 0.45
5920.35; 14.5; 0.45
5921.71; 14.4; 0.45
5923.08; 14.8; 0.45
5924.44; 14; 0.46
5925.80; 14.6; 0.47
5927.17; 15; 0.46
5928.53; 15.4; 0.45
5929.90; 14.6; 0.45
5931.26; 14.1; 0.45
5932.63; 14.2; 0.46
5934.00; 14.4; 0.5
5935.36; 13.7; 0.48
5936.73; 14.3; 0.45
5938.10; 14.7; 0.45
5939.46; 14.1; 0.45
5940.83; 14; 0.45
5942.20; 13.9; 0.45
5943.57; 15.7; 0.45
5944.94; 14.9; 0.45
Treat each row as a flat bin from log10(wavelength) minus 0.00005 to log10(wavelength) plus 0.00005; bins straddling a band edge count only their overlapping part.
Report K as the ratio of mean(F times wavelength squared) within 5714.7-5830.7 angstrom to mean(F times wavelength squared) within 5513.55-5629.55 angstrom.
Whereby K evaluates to 1.09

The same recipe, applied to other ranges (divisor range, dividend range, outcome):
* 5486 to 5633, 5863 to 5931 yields 1.13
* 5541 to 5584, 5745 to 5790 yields 1.09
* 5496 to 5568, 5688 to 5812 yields 1.10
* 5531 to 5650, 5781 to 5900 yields 1.09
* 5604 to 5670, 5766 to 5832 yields 1.07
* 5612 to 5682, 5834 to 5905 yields 1.07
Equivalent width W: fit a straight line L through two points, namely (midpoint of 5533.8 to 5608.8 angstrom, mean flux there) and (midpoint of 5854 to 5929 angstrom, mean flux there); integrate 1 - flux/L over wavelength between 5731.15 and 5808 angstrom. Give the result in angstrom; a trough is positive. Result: -1.6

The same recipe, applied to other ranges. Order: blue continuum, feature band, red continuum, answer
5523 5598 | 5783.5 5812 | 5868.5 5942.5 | -0.61 angstrom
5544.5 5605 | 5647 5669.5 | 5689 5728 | 0.30 angstrom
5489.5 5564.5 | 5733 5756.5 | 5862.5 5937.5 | -0.44 angstrom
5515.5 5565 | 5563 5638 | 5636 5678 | 0.39 angstrom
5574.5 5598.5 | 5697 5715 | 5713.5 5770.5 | 0.23 angstrom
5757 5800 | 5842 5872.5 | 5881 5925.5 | 0.07 angstrom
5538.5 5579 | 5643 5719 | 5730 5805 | 0.74 angstrom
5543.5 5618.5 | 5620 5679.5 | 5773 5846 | 0.28 angstrom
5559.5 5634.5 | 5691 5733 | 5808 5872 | -0.80 angstrom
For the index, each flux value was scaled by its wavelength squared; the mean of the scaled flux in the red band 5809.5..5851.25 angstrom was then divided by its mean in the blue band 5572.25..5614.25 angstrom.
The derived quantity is 1.09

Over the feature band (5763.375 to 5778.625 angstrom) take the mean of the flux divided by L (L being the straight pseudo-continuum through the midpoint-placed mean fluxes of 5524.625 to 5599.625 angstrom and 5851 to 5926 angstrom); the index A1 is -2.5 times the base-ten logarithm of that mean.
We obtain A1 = -0.02 mag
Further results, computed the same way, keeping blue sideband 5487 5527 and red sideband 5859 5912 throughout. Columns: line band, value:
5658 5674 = 0.01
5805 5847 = -0.01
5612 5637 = 0.00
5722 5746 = -0.04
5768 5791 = -0.02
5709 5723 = 0.02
